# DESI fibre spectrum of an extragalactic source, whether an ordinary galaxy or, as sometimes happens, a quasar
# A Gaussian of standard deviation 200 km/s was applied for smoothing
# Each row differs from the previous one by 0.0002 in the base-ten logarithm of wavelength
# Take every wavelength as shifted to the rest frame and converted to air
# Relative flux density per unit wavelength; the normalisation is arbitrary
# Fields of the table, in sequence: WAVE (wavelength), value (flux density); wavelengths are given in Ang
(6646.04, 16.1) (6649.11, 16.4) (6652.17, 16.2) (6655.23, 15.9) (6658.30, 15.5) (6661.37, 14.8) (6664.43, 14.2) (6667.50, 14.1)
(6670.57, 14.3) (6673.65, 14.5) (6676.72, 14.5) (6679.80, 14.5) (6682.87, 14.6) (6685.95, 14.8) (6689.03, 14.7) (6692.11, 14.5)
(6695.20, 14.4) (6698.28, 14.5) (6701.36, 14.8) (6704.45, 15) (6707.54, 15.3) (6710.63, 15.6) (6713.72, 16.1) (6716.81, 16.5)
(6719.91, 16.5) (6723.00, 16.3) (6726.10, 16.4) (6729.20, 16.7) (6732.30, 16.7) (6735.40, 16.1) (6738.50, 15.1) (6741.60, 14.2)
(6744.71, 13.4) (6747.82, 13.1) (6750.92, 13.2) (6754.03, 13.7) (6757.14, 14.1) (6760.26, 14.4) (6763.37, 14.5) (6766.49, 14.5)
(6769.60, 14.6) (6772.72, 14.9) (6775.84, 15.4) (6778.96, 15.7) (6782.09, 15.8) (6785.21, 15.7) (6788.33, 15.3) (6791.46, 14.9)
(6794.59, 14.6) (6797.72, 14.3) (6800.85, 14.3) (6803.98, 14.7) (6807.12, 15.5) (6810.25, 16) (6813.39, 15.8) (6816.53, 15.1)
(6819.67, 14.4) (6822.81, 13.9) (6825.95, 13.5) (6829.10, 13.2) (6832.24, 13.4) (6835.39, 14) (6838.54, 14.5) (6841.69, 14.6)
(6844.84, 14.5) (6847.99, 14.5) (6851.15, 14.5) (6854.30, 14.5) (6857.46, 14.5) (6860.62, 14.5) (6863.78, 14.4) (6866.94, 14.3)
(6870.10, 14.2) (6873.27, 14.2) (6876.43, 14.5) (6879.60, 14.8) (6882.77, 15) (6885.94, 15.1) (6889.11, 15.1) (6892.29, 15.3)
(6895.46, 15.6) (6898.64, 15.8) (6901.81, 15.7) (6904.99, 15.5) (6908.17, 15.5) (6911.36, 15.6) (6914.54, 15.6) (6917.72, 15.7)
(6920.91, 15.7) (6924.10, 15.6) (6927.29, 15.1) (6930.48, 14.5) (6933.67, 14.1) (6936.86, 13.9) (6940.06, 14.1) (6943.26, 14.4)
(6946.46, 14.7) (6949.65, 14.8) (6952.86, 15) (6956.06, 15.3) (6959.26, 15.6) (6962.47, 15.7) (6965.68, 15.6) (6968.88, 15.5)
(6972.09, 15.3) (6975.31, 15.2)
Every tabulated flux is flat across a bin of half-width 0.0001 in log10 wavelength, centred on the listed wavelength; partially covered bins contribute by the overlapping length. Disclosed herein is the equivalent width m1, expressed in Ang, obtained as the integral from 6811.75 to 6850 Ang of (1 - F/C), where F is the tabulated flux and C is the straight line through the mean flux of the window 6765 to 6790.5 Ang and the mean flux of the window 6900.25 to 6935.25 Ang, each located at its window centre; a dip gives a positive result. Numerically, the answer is 2.5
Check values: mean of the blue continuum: 15.2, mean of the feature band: 14.3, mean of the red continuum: 15.3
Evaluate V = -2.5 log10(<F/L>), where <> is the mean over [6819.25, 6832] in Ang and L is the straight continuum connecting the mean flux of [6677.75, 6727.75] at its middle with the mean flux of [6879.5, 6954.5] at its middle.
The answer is 0.11 mag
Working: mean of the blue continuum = 15.3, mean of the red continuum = 15.1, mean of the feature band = 13.7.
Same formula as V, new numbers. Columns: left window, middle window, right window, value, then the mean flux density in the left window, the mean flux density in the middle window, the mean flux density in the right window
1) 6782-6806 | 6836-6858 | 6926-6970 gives 0.03 mag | 14.9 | 14.5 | 14.9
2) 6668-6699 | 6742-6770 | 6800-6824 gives 0.07 mag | 14.5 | 13.9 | 15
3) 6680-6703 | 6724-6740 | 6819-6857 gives -0.12 mag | 14.6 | 16.2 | 14.1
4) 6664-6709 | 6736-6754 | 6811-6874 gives 0.04 mag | 14.6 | 13.9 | 14.3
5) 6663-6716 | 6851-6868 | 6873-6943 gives 0.04 mag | 14.8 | 14.5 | 15.1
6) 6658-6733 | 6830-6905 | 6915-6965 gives 0.03 mag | 15.2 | 14.7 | 15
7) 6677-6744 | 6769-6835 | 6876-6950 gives 0.03 mag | 15.4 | 14.8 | 15.1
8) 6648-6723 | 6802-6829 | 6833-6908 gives 0.01 mag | 15.1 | 14.8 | 14.8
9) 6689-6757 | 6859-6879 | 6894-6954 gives 0.05 mag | 15.1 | 14.4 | 15.1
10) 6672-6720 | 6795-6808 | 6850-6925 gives 0.03 mag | 15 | 14.6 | 15.1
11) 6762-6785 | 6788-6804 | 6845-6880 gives 0.02 mag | 15.1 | 14.6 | 14.4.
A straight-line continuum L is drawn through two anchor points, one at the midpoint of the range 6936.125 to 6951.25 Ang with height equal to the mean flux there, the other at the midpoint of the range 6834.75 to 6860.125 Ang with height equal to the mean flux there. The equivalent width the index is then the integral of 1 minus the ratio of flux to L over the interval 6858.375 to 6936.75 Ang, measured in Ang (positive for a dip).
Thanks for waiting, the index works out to -3.2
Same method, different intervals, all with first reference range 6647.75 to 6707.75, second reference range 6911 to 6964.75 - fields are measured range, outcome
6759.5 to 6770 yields 0.3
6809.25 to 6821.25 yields -0.3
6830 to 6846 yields 0.9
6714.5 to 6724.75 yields -1.0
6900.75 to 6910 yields -0.3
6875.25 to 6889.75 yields 0.1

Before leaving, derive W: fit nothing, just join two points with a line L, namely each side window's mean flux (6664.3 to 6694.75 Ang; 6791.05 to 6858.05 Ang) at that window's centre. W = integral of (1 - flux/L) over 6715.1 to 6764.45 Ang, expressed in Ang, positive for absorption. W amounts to -1.96 Ang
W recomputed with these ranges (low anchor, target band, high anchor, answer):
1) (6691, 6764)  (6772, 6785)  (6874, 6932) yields -0.3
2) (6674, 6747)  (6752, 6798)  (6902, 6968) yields 1.1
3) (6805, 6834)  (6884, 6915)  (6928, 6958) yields -2.0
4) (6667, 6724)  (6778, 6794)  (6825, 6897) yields -0.8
